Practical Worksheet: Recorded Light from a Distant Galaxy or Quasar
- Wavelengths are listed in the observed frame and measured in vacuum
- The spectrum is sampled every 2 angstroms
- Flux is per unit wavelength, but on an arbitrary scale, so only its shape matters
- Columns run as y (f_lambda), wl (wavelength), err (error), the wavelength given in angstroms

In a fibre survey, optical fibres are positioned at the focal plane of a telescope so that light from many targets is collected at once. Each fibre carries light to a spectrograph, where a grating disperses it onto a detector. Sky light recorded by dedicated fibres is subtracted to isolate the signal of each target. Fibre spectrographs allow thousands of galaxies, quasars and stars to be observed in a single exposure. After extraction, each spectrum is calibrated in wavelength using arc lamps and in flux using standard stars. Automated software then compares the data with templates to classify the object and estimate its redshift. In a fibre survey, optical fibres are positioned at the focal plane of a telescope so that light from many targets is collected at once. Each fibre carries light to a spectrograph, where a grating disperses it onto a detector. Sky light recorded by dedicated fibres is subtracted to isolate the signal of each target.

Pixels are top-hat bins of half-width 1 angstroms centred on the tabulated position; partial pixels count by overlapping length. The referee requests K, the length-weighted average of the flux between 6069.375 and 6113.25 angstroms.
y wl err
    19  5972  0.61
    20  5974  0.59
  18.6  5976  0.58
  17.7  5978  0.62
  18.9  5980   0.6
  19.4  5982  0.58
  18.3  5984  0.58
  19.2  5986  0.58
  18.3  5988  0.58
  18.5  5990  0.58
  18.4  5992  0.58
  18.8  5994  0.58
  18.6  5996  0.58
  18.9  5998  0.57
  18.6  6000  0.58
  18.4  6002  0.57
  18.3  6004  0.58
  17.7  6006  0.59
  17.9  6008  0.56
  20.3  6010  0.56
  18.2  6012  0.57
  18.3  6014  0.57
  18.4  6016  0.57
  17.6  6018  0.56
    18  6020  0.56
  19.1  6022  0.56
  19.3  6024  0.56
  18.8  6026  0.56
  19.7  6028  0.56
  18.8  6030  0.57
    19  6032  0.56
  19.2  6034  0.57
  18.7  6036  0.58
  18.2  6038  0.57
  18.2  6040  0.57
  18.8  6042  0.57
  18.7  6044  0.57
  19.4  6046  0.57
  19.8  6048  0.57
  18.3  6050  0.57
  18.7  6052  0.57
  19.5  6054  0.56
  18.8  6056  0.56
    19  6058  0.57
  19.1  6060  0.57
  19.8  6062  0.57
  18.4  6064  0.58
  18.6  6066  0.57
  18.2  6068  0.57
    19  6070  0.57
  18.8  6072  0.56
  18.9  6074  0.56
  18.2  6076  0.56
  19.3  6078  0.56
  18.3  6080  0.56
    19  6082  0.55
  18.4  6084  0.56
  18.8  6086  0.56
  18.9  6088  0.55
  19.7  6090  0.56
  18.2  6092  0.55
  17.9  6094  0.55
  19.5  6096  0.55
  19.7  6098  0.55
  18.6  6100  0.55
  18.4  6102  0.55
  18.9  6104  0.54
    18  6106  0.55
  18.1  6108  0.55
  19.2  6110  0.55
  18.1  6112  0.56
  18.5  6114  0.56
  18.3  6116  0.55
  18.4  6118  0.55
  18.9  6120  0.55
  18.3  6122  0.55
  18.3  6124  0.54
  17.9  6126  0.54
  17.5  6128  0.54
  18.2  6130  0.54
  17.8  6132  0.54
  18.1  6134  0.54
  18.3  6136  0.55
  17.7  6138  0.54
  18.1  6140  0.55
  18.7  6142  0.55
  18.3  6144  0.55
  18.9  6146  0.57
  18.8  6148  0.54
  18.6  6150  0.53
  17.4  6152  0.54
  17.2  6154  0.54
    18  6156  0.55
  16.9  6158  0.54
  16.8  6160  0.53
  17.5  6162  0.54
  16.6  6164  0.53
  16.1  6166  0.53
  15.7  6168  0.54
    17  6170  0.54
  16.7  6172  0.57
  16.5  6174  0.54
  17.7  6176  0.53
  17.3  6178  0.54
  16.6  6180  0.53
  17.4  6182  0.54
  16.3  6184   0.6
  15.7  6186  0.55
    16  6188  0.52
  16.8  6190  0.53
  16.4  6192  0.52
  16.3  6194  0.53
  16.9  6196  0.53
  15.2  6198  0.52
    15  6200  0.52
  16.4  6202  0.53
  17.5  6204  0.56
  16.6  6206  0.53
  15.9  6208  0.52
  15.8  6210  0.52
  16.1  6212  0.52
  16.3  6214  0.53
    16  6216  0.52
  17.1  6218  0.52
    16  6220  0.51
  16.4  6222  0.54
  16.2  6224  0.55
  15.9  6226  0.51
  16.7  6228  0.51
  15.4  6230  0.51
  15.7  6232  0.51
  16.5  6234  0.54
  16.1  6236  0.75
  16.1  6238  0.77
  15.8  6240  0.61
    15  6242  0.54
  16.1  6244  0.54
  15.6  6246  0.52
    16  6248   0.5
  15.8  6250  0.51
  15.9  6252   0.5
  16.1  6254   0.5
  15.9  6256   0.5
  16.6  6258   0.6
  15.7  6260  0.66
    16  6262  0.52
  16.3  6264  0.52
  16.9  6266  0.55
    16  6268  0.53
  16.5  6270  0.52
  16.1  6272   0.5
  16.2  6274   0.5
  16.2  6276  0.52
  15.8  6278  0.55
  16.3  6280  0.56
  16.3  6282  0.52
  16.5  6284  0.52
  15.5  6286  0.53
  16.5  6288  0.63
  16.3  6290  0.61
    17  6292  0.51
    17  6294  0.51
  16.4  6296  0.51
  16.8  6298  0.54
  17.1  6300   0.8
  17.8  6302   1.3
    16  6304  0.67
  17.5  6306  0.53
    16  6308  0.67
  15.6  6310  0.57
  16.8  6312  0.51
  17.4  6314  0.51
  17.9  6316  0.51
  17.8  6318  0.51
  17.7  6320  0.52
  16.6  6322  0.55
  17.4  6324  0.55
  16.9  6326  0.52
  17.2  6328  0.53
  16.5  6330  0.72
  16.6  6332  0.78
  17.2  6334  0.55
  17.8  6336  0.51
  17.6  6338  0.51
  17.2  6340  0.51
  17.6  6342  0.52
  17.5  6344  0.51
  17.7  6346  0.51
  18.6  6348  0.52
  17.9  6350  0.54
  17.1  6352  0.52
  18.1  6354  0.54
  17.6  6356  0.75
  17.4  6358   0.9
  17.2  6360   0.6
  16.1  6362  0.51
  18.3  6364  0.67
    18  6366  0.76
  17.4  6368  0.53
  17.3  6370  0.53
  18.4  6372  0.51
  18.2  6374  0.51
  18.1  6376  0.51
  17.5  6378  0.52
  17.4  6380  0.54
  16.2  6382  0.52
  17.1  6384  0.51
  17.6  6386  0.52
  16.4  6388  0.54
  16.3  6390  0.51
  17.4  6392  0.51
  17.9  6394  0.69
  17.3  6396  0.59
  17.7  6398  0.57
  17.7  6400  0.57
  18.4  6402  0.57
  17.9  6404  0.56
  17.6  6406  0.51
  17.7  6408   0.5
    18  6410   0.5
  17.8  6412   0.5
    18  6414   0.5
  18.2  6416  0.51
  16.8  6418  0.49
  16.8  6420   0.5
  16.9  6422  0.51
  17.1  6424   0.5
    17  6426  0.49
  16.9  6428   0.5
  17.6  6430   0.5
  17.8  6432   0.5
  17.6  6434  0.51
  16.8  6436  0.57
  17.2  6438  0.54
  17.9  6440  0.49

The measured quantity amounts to 18.7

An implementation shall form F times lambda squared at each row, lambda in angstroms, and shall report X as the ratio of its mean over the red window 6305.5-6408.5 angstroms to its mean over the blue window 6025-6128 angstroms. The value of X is 1.0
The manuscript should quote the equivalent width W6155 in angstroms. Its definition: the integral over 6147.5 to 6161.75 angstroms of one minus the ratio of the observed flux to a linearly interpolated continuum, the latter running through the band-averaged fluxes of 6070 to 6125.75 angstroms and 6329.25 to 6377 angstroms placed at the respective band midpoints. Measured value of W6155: 0.61 angstroms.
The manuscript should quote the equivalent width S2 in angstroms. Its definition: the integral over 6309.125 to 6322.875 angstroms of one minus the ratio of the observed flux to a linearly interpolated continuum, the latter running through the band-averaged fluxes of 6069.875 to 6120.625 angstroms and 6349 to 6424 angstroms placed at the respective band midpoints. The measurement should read 0.5 angstroms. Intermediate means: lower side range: 18.7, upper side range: 17.5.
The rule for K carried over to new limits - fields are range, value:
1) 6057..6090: 18.8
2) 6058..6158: 18.5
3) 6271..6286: 16.2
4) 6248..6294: 16.2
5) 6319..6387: 17.4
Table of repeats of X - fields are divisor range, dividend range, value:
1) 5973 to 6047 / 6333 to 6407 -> 1.05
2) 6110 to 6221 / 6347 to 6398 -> 1.09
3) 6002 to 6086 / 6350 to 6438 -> 1.04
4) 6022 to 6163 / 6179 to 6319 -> 0.93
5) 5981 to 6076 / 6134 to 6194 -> 0.96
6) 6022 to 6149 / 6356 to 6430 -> 1.03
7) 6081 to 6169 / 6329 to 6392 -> 1.03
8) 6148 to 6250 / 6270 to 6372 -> 1.08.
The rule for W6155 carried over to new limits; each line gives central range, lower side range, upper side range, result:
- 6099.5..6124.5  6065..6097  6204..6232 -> -0.4 angstroms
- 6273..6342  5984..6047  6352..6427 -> 3.6 angstroms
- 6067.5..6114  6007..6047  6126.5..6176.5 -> -1.5 angstroms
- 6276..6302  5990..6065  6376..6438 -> 1.9 angstroms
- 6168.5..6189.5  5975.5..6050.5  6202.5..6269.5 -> 0.1 angstroms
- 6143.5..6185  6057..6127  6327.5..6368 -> 2.5 angstroms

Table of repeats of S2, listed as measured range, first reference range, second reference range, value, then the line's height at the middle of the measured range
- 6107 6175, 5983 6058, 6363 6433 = 1.9 angstroms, 18.3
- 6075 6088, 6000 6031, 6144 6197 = -0.6 angstroms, 17.9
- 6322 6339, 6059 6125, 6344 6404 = 0.6 angstroms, 17.7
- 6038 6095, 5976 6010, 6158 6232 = -3.3 angstroms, 17.8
